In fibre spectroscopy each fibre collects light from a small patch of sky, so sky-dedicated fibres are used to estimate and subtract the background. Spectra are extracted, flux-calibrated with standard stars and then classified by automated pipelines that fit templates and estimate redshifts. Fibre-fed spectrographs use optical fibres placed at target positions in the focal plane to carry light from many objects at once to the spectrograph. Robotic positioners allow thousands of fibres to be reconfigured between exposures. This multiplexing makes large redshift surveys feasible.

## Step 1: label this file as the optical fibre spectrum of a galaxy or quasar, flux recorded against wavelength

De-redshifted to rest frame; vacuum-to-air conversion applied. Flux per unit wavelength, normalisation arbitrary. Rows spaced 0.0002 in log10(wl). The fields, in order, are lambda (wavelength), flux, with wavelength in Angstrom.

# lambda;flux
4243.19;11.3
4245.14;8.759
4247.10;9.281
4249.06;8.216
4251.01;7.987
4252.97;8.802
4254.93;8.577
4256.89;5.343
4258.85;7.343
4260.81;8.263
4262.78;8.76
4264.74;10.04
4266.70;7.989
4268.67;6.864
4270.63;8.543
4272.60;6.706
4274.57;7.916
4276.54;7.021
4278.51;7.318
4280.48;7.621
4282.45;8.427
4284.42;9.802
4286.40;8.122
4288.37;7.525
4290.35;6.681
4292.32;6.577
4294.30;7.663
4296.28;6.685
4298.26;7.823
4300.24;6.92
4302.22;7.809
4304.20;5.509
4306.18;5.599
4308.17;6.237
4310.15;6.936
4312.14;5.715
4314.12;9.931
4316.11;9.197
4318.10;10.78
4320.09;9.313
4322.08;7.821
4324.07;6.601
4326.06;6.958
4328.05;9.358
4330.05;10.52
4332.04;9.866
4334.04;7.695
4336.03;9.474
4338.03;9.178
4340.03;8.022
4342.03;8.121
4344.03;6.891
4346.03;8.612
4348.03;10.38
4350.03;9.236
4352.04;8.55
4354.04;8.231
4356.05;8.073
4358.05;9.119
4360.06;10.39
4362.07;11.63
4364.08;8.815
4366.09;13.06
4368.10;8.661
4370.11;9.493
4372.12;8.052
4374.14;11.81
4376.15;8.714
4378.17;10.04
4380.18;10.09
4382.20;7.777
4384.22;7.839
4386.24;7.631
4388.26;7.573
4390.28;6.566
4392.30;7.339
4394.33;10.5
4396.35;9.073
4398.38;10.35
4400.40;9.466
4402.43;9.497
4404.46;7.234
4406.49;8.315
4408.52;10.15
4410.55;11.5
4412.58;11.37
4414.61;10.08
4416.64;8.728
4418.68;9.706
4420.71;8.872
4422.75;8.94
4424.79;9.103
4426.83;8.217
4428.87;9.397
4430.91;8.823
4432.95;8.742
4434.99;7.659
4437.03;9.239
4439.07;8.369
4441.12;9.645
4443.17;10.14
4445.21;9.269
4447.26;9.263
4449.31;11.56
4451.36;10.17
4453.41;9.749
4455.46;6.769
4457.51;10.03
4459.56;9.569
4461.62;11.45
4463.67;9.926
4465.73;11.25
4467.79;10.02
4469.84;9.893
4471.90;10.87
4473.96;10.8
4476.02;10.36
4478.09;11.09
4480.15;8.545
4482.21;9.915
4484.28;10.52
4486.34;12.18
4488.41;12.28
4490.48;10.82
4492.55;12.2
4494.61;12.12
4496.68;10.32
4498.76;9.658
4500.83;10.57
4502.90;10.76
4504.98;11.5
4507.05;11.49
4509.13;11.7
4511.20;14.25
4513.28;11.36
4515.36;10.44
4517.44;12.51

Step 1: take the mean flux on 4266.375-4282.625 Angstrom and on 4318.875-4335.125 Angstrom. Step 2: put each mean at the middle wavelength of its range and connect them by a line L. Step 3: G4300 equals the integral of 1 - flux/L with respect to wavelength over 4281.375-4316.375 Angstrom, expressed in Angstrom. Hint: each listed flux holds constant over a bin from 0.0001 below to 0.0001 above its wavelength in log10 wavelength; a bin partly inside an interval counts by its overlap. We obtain 2.80 Angstrom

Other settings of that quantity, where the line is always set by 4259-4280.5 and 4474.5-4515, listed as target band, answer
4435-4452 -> 1.34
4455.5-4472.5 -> 0.85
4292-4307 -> 2.66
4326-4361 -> 0.37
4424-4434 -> 1.31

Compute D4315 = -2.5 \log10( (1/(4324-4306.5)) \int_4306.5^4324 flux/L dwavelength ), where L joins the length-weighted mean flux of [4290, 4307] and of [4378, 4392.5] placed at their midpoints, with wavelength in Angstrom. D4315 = -0.14 mag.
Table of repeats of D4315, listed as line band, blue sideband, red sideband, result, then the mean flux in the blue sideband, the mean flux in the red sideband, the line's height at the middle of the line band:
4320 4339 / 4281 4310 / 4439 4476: -0.11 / 7.24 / 9.98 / 7.81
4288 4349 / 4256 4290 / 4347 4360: 0.08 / 7.84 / 9.04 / 8.52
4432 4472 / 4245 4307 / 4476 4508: 0.07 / 7.69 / 10.9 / 10.3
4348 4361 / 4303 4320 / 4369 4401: -0.09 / 7.59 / 8.89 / 8.35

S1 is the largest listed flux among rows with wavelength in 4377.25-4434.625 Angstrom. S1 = 11.5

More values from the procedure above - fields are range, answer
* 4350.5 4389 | 13.06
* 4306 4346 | 10.78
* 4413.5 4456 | 11.56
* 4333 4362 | 10.39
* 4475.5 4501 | 12.28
